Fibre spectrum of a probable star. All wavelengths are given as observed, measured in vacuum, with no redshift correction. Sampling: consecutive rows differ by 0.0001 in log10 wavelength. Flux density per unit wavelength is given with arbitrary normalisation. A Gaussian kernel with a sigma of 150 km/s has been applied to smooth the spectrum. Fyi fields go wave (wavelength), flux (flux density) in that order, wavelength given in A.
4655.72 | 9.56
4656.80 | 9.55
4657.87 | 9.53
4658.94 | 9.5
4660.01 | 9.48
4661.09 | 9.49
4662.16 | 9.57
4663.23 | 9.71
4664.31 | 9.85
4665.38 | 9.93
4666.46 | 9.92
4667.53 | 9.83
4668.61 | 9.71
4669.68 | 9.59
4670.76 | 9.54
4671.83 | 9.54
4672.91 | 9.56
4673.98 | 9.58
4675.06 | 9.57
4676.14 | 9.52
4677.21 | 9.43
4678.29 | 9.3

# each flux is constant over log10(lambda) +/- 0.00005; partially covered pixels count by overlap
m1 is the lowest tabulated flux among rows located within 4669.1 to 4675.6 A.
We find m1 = 9.54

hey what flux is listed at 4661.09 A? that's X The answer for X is 9.49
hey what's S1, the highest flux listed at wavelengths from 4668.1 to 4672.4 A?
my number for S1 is 9.71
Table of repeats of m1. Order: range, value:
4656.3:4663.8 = 9.48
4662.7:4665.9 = 9.71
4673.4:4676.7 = 9.52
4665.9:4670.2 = 9.59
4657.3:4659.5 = 9.5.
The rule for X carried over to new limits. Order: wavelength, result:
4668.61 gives 9.71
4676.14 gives 9.52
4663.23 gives 9.71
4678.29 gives 9.3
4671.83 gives 9.54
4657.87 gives 9.53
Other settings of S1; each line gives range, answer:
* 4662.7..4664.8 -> 9.85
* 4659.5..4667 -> 9.93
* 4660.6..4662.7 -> 9.57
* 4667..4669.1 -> 9.83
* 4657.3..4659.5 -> 9.53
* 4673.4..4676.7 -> 9.58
